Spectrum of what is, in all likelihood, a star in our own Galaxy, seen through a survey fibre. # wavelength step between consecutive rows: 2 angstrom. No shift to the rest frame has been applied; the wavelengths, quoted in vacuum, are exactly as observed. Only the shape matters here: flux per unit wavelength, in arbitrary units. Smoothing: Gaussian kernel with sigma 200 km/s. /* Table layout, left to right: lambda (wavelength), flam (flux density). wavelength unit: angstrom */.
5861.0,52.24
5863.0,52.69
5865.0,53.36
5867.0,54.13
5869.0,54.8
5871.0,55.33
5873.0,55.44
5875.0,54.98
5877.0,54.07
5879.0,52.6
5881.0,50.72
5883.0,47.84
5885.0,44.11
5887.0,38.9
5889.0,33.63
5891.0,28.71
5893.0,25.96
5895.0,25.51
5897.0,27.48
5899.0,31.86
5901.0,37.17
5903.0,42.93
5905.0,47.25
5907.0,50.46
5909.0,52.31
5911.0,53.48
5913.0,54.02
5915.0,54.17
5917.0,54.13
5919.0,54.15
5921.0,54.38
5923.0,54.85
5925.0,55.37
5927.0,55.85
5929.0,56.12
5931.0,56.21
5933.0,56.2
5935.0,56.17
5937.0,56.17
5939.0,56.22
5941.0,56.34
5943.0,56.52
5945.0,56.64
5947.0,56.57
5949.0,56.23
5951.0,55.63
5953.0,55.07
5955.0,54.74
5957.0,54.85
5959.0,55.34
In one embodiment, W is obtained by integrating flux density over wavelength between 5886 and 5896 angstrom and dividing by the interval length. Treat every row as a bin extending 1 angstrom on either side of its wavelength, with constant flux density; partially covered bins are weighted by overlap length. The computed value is 30.5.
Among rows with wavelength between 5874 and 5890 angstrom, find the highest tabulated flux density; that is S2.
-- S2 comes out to 54.98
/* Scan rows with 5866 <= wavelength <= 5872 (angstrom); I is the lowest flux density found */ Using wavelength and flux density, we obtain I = 54.13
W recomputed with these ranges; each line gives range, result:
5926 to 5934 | 56.1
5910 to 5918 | 53.9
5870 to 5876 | 55.2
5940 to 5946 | 56.5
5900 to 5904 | 40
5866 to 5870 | 54.5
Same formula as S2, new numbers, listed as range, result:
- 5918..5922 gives 54.38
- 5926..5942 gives 56.34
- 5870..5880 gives 55.44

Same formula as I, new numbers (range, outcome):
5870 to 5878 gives 54.07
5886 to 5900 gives 25.51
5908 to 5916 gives 52.31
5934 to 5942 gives 56.17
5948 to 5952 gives 55.63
